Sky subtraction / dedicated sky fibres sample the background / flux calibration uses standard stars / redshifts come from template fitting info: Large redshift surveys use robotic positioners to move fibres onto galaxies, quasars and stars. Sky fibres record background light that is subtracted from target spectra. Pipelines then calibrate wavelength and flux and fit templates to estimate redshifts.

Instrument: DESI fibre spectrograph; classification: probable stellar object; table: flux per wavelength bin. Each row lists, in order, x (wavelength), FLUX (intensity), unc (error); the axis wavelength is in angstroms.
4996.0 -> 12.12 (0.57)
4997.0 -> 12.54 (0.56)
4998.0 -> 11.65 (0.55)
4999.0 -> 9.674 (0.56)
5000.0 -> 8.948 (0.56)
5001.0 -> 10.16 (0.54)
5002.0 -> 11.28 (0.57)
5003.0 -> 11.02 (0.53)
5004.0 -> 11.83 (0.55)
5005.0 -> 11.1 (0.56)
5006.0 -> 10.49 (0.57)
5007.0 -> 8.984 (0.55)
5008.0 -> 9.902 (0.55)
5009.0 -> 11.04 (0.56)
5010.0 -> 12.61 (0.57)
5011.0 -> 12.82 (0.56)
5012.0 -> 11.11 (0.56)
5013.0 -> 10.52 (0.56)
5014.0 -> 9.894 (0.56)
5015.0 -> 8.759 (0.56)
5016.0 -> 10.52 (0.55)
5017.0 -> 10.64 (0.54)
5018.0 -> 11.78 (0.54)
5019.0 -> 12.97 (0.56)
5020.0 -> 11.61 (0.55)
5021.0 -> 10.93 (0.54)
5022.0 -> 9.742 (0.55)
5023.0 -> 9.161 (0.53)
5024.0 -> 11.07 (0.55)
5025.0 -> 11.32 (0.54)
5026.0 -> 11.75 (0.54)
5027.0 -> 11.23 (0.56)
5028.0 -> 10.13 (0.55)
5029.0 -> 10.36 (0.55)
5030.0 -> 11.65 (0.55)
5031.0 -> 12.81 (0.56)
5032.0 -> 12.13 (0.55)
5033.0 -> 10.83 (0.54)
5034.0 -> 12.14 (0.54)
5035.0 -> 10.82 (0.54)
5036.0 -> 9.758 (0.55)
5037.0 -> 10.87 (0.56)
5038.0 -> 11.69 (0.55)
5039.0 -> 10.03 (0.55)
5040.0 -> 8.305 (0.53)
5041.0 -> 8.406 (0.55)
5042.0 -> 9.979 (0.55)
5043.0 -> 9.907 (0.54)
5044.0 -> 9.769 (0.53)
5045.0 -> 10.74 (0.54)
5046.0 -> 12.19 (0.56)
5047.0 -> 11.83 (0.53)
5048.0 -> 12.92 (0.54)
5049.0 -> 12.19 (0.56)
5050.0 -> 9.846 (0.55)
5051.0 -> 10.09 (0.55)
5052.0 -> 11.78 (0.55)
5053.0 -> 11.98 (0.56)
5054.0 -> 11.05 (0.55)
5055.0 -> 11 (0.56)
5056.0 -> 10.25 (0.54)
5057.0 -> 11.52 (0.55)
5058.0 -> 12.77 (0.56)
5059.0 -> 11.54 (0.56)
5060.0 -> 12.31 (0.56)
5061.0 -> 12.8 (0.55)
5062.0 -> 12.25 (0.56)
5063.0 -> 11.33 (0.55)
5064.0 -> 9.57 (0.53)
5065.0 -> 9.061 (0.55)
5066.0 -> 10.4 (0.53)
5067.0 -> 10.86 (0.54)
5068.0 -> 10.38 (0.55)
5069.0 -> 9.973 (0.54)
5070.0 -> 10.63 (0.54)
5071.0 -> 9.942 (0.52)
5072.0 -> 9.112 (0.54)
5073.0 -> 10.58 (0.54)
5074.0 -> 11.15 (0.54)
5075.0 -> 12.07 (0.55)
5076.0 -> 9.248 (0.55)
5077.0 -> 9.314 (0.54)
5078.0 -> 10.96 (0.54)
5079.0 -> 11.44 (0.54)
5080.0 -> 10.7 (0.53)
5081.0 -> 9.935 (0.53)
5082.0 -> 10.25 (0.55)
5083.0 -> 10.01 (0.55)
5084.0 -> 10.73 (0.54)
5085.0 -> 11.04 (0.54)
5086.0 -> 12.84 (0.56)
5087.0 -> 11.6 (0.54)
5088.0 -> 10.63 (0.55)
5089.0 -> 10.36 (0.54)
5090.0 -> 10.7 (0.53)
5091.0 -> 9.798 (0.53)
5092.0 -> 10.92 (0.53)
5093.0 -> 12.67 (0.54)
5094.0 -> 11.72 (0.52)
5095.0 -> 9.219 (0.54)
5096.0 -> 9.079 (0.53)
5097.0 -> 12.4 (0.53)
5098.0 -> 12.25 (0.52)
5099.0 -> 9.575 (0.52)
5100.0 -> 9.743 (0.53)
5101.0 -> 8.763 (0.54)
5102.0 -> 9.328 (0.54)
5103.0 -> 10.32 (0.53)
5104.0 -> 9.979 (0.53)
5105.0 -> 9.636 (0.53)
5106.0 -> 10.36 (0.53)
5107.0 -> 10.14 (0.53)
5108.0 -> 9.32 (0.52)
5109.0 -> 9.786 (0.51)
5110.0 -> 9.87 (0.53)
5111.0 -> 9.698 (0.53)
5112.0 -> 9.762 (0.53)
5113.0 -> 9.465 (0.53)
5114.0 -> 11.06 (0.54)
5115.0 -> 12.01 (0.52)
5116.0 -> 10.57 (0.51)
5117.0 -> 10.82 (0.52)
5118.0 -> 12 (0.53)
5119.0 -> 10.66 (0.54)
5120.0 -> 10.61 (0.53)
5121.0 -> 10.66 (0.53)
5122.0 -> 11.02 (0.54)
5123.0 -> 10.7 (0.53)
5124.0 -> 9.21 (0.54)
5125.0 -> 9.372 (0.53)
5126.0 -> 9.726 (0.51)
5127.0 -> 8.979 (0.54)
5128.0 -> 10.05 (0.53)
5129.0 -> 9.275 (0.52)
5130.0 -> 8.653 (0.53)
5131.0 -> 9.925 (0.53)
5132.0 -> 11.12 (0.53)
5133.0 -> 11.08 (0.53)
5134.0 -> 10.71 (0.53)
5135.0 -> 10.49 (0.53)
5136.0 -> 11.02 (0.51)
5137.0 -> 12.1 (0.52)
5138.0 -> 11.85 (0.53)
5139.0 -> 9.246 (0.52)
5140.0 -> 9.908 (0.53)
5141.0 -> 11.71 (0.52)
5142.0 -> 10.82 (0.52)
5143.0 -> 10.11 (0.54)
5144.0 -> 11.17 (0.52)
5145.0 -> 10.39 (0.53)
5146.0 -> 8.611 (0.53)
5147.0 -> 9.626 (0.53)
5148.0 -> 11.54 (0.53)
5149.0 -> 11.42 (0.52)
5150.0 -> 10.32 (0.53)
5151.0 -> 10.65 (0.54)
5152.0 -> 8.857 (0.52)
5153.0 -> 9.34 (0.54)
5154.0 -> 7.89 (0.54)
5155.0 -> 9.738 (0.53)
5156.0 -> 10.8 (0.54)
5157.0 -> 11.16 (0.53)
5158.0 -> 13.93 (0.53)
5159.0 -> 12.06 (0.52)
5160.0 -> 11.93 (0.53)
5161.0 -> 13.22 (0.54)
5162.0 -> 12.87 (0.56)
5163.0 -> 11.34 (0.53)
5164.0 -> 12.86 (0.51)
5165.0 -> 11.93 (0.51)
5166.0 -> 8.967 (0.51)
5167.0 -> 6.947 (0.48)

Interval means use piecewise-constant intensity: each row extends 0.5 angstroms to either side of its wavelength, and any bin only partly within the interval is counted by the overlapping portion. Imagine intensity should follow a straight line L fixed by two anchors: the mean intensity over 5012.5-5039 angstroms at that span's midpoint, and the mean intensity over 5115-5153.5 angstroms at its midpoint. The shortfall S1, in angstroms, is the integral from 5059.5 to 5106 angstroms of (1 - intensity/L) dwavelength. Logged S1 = 0.27 angstroms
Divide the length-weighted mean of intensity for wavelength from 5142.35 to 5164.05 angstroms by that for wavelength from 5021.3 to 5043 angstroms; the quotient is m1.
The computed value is 1.02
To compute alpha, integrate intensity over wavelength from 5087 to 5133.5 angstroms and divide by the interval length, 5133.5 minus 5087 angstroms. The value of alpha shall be 10.3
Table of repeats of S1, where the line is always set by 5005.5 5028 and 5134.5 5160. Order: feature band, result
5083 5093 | -0.3 angstroms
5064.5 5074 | 0.5 angstroms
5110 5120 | 0.0 angstroms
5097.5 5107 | 0.6 angstroms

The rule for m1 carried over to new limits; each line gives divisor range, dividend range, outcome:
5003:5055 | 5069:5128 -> 0.96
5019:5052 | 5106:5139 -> 0.95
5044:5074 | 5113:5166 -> 0.97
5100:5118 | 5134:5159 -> 1.05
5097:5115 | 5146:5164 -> 1.09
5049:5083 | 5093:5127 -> 0.95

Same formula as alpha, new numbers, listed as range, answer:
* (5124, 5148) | 10.3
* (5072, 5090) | 10.7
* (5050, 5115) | 10.6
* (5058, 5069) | 11.1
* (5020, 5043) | 10.7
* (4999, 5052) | 10.8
